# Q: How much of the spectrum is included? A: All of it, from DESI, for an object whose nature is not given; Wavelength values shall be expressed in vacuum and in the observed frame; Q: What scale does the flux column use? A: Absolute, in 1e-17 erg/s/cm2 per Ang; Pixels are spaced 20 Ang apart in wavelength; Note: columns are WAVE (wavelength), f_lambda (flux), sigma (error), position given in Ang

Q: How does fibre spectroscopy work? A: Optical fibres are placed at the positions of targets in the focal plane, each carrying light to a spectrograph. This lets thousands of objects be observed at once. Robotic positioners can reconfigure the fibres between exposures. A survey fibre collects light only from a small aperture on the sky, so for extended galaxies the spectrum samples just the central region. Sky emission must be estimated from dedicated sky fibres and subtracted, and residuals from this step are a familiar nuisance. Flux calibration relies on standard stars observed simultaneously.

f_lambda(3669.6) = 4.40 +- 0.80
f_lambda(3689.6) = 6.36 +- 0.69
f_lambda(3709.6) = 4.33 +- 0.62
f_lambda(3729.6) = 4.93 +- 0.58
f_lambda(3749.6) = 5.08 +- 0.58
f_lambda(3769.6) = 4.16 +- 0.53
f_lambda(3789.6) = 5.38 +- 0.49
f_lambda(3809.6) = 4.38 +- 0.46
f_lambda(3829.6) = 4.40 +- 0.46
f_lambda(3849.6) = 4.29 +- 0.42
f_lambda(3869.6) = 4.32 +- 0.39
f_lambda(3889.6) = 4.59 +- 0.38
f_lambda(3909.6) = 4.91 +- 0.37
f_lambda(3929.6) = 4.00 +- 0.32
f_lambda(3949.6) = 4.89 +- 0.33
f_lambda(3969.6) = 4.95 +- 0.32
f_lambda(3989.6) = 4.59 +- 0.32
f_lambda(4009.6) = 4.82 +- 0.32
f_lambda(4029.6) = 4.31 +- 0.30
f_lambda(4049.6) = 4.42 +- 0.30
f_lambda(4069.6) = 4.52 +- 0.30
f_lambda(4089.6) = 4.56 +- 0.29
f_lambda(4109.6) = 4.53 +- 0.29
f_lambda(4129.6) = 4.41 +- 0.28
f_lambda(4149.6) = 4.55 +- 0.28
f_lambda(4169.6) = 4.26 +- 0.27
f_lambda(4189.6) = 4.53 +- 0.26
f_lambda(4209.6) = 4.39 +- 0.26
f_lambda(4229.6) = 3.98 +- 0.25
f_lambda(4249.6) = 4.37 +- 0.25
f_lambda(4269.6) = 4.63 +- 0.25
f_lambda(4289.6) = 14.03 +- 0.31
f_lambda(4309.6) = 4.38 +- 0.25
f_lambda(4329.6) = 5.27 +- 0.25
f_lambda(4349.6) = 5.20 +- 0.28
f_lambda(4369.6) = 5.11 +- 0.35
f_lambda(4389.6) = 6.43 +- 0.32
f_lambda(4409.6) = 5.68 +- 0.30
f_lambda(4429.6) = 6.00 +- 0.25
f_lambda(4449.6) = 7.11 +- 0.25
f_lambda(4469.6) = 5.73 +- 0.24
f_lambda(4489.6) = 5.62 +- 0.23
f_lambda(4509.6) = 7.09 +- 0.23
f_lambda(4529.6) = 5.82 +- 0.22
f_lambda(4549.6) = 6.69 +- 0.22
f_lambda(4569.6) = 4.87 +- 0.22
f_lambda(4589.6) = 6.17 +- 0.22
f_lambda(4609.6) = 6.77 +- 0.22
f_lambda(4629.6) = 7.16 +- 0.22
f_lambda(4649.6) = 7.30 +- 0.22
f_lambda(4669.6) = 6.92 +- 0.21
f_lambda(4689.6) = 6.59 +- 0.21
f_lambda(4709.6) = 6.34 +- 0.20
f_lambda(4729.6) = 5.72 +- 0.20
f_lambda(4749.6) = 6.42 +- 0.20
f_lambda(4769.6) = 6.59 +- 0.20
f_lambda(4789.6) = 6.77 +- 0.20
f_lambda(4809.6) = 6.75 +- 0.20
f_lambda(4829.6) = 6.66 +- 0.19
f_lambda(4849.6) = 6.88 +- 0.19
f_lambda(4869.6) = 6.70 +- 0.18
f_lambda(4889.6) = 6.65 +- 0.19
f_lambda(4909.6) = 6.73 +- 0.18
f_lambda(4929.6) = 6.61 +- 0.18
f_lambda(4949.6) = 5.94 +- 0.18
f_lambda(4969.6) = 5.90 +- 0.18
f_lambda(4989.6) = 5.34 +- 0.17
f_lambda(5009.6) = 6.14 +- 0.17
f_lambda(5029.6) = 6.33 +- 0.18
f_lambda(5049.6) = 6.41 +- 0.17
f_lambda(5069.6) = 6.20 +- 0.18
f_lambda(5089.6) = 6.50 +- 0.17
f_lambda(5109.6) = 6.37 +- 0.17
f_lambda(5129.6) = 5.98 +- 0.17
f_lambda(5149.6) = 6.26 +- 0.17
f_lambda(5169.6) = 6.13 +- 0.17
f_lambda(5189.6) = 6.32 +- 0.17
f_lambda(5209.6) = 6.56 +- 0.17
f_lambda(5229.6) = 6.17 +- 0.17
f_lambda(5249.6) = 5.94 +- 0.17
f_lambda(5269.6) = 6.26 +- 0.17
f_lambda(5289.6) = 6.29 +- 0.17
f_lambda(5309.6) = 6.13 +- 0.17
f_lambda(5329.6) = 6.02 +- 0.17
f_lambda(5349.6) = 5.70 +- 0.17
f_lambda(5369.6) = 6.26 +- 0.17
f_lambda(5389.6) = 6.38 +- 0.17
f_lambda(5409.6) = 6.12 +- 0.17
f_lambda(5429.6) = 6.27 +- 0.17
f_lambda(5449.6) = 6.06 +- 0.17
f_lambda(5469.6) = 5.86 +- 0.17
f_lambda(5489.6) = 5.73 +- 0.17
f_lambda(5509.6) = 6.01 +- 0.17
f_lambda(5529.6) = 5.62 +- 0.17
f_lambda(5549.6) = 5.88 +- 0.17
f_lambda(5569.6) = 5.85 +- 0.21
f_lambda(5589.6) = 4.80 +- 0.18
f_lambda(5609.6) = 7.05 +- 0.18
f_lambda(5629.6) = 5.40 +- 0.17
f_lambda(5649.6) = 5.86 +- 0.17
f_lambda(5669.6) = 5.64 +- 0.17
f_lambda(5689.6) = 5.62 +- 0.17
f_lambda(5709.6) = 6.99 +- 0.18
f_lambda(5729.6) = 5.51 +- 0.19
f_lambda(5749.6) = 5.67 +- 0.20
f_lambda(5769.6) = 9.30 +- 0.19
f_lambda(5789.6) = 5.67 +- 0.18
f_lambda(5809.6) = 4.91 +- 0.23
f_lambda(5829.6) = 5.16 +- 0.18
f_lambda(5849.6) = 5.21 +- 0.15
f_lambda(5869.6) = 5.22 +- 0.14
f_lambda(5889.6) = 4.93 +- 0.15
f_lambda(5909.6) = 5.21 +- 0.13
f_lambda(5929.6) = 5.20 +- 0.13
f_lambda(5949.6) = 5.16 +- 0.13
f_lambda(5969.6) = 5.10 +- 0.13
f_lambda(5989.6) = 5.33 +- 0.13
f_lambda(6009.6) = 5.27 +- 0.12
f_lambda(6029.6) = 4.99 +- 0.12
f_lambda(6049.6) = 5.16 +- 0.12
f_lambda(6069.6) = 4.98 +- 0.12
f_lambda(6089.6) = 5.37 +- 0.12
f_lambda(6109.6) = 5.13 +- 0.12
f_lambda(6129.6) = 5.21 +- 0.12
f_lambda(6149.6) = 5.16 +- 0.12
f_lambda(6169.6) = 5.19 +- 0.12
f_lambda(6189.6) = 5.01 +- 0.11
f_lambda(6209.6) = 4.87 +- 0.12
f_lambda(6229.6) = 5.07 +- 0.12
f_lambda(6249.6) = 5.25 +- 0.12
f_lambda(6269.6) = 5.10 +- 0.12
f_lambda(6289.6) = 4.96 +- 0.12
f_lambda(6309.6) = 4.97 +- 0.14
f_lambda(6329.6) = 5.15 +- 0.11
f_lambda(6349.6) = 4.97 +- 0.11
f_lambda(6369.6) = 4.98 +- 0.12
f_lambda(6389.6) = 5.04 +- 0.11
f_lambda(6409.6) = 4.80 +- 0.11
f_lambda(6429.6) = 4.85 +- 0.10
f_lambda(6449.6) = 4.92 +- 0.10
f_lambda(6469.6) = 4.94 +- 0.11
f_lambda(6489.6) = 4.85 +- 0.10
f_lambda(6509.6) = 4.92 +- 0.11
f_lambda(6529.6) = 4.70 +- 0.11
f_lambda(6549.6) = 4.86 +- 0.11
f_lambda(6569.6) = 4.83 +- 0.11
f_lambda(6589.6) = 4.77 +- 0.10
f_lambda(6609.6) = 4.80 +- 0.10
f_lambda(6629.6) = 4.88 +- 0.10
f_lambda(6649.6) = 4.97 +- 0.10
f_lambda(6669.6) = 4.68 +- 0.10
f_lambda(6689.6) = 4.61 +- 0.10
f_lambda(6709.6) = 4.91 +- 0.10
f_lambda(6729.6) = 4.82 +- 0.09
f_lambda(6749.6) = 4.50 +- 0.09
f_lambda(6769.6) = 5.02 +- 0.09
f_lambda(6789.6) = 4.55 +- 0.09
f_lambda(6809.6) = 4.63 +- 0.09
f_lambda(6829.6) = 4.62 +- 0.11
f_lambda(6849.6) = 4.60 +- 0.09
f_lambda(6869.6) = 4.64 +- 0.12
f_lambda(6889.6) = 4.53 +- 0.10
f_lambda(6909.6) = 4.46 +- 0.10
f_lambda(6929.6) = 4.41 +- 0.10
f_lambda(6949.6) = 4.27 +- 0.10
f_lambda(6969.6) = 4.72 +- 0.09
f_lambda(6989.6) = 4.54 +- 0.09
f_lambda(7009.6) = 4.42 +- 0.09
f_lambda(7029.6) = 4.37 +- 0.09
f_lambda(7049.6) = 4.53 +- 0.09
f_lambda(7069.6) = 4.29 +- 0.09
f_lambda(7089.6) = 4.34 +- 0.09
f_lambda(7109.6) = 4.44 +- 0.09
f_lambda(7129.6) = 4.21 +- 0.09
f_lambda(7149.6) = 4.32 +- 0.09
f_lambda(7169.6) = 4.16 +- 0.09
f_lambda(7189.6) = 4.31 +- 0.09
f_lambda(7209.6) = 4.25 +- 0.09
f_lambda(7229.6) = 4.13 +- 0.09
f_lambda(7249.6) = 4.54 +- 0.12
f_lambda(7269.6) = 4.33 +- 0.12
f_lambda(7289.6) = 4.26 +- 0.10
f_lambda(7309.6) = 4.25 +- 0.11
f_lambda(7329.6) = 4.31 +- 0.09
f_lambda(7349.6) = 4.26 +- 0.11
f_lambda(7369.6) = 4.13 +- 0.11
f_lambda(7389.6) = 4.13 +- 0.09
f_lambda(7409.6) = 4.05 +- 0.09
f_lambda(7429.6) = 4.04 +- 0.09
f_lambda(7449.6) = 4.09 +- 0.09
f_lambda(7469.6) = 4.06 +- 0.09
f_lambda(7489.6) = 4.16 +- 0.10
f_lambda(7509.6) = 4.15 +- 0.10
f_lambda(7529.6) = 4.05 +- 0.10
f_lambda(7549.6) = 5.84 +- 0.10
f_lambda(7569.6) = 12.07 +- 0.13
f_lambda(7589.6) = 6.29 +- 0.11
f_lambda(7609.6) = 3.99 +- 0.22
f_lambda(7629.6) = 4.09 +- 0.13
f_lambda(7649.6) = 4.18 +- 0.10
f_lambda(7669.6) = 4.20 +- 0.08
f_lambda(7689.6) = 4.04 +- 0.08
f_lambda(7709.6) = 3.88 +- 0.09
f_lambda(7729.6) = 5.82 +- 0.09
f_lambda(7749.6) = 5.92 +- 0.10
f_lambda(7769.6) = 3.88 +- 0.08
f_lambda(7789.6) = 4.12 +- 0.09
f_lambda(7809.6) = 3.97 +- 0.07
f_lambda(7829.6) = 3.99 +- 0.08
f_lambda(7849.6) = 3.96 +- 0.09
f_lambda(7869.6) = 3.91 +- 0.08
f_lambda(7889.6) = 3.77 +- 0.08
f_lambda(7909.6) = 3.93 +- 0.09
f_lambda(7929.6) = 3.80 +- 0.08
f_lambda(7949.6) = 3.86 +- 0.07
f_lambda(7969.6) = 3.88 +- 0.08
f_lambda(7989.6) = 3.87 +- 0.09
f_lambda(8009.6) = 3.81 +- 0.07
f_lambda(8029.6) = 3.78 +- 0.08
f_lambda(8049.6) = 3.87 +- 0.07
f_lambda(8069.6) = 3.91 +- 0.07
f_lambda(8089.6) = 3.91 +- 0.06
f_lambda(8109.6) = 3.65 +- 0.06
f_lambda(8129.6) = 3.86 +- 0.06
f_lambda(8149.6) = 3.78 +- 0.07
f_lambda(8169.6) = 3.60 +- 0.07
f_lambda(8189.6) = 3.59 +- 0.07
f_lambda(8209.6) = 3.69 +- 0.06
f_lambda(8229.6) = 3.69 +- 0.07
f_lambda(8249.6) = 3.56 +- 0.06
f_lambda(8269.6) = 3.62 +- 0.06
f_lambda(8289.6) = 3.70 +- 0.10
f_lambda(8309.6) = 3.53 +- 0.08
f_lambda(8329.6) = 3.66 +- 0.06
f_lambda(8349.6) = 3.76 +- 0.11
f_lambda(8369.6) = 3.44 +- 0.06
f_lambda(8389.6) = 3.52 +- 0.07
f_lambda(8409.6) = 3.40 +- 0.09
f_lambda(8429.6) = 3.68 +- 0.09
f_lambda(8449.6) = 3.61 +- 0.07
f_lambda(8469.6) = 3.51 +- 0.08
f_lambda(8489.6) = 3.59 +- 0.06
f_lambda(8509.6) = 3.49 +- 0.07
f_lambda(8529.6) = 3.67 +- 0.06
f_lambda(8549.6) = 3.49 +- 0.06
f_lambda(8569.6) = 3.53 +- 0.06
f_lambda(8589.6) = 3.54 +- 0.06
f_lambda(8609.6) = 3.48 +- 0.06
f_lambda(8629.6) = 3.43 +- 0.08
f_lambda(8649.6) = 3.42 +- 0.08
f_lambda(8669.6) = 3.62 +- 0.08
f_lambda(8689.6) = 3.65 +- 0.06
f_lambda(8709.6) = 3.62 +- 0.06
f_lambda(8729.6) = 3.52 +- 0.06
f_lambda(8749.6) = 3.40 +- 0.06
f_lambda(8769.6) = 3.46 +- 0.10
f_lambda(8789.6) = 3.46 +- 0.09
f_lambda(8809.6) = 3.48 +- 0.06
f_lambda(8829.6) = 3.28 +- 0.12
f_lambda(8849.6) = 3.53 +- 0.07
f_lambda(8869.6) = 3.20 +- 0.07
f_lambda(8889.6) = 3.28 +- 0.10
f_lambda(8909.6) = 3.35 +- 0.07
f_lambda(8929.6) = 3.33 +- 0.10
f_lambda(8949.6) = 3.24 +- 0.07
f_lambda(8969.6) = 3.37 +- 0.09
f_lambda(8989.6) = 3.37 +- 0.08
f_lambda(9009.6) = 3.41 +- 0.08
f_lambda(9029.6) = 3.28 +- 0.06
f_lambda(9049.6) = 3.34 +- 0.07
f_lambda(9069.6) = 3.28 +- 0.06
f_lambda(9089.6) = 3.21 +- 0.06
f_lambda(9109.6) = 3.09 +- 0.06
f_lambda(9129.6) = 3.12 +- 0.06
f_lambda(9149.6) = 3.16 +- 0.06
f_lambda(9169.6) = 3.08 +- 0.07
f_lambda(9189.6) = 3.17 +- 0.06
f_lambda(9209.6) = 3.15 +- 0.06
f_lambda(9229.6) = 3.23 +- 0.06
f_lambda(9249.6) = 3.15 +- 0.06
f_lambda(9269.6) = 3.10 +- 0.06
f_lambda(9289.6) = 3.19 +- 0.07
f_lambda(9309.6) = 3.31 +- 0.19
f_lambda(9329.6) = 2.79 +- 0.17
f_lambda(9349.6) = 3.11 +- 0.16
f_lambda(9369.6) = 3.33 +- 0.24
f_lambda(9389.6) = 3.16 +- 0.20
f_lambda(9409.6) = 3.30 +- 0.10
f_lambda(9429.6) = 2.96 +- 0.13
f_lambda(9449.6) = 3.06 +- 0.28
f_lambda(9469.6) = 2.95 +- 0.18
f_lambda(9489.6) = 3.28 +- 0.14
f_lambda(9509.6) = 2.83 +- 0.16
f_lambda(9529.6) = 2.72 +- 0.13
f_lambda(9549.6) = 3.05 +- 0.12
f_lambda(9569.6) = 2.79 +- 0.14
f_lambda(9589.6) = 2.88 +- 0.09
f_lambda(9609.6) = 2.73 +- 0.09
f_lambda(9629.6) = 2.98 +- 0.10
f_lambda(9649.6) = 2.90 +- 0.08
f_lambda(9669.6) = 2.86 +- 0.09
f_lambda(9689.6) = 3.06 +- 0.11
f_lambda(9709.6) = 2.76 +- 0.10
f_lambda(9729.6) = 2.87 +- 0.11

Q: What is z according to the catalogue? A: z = 0.15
